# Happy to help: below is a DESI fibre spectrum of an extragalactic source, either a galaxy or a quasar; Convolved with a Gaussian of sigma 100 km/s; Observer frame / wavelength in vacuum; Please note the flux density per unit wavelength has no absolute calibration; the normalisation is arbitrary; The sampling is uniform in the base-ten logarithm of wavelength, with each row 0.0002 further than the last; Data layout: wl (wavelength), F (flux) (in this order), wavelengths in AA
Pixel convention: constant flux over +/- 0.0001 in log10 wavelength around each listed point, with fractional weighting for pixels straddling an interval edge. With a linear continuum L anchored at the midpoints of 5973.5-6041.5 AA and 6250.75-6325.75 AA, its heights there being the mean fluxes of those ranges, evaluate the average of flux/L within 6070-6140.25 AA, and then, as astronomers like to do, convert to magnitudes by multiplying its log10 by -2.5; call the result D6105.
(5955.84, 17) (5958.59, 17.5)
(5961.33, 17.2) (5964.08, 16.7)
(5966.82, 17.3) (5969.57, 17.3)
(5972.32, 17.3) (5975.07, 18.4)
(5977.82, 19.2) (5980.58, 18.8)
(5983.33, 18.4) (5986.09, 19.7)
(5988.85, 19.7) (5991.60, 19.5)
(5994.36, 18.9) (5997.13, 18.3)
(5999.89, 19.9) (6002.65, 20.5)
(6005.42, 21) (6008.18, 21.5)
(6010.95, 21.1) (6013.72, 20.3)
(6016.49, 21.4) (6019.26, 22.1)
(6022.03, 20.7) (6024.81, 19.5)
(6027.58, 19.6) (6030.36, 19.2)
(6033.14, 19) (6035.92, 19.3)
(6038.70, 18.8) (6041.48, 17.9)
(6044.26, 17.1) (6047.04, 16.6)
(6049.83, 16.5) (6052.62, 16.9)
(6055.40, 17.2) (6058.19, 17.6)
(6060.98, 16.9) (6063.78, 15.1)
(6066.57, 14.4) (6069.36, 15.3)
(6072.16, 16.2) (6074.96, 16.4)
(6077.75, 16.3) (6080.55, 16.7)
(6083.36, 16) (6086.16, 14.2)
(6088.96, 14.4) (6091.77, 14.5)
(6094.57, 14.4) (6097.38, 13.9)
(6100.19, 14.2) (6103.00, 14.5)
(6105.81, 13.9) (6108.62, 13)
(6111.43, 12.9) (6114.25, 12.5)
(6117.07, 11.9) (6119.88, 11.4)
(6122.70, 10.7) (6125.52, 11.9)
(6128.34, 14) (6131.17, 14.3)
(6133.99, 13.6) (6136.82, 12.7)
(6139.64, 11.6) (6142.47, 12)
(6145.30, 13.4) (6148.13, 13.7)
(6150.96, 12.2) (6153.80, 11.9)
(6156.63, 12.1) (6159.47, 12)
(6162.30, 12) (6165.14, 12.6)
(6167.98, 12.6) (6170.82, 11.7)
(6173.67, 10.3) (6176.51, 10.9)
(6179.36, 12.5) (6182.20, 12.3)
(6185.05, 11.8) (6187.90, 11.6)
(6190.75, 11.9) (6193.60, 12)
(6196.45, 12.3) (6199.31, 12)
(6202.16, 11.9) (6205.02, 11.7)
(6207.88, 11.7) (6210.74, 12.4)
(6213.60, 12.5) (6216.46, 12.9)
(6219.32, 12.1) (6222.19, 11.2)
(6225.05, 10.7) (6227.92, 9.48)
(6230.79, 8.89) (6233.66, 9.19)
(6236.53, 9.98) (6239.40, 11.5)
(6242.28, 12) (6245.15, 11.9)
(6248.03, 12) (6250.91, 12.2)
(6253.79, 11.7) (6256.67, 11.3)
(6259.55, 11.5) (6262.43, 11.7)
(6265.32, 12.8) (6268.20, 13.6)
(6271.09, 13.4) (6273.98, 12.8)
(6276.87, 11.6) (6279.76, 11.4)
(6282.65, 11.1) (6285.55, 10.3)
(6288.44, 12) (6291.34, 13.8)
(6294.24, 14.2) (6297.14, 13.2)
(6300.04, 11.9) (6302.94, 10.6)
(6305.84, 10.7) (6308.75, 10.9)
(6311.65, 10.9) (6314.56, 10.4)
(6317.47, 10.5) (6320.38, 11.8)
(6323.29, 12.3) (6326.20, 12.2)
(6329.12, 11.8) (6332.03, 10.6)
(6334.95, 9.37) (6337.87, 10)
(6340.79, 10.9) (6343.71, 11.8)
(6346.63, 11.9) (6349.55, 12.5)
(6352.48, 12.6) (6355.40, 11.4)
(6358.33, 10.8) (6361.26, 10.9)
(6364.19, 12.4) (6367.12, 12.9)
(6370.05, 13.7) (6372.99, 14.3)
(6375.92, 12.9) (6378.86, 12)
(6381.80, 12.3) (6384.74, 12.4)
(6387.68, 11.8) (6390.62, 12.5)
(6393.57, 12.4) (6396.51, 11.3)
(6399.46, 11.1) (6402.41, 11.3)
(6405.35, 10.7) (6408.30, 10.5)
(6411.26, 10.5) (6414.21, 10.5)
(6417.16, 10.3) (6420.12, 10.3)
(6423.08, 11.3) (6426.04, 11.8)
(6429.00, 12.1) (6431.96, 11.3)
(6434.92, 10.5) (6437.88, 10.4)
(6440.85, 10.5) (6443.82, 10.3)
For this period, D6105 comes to 0.22 mag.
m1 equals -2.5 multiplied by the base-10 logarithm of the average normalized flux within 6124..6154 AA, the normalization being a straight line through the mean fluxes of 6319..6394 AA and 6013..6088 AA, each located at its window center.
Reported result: 0.235 mag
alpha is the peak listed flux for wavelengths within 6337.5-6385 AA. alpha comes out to 14.3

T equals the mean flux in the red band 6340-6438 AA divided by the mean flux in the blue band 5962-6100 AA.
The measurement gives 0.65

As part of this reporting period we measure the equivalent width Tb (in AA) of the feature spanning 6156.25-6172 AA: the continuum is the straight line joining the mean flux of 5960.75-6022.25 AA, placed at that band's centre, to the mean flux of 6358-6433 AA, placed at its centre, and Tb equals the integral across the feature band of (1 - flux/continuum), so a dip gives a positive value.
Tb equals 3.83 AA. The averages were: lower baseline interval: 19.4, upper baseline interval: 11.7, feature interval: 12.2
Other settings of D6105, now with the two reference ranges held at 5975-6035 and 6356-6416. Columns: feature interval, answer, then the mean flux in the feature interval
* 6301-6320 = 0.24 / 10.8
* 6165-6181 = 0.36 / 11.7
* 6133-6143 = 0.34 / 12.5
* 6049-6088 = 0.15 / 16.1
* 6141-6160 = 0.32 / 12.5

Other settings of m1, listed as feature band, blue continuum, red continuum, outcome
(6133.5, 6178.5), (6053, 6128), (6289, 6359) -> 0.126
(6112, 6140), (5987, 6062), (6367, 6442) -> 0.342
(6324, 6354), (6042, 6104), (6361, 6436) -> 0.096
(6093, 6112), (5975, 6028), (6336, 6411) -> 0.268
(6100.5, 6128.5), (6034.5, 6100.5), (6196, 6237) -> 0.155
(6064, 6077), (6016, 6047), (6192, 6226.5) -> 0.139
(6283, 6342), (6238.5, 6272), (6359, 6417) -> 0.056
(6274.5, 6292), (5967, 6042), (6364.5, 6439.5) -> 0.198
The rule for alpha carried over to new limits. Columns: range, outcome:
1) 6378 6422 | 12.5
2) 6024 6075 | 19.6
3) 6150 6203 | 12.6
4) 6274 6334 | 14.2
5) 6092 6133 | 14.5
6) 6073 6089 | 16.7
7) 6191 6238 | 12.9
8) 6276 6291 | 12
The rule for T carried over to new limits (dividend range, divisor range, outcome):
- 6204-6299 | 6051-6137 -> 0.81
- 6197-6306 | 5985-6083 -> 0.64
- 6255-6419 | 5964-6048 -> 0.61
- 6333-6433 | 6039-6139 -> 0.79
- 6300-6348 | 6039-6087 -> 0.68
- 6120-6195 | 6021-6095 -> 0.72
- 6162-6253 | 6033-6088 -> 0.70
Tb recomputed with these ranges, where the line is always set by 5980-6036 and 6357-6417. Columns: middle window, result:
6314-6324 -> 1.53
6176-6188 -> 3.19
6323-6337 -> 2.08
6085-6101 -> 3.41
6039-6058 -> 1.91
